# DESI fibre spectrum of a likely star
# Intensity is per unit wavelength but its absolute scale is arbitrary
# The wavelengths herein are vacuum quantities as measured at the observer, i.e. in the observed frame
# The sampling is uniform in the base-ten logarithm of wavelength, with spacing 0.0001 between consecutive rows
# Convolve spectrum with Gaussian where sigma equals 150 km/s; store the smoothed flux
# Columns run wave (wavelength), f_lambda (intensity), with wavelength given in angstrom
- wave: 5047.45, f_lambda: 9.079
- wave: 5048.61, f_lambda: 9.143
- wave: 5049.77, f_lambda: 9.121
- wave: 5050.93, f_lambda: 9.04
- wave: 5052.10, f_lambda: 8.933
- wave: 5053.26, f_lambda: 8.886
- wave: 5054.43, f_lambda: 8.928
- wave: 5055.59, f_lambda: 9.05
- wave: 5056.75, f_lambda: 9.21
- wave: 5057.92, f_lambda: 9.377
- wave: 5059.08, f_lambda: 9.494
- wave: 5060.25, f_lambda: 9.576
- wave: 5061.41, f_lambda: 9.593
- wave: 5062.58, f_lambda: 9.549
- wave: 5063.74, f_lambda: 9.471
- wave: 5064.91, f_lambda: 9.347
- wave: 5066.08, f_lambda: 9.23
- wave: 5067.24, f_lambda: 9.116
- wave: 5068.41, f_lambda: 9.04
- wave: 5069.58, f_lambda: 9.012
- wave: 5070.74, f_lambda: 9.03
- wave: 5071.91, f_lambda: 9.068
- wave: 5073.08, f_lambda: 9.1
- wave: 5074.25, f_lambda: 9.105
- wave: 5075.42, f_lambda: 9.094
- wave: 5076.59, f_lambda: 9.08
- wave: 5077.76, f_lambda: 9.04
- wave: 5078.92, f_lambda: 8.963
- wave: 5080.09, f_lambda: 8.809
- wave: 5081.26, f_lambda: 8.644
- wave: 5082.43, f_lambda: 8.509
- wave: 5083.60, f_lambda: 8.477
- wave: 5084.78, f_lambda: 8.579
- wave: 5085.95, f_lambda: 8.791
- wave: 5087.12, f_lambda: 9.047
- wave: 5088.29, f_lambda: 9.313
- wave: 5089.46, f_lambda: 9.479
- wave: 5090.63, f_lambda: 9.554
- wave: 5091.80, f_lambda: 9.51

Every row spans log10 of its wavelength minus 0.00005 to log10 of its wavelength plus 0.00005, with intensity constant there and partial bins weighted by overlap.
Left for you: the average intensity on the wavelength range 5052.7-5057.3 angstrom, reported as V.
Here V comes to 9.02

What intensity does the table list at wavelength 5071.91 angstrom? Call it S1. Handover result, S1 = 9.068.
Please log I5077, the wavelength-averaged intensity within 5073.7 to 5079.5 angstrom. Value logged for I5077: 9.07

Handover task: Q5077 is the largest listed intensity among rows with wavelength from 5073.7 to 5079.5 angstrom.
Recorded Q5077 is 9.105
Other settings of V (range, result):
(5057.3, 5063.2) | 9.52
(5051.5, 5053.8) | 8.9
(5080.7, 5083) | 8.58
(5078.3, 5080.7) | 8.92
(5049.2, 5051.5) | 9.09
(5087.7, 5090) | 9.41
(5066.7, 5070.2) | 9.06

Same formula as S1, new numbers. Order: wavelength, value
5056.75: 9.21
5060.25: 9.576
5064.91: 9.347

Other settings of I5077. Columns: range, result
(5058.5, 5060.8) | 9.52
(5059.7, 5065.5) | 9.51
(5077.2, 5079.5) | 9.04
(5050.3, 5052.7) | 8.99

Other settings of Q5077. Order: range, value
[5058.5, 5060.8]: 9.576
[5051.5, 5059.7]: 9.494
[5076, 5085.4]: 9.08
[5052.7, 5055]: 8.928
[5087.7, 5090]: 9.479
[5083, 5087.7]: 9.047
